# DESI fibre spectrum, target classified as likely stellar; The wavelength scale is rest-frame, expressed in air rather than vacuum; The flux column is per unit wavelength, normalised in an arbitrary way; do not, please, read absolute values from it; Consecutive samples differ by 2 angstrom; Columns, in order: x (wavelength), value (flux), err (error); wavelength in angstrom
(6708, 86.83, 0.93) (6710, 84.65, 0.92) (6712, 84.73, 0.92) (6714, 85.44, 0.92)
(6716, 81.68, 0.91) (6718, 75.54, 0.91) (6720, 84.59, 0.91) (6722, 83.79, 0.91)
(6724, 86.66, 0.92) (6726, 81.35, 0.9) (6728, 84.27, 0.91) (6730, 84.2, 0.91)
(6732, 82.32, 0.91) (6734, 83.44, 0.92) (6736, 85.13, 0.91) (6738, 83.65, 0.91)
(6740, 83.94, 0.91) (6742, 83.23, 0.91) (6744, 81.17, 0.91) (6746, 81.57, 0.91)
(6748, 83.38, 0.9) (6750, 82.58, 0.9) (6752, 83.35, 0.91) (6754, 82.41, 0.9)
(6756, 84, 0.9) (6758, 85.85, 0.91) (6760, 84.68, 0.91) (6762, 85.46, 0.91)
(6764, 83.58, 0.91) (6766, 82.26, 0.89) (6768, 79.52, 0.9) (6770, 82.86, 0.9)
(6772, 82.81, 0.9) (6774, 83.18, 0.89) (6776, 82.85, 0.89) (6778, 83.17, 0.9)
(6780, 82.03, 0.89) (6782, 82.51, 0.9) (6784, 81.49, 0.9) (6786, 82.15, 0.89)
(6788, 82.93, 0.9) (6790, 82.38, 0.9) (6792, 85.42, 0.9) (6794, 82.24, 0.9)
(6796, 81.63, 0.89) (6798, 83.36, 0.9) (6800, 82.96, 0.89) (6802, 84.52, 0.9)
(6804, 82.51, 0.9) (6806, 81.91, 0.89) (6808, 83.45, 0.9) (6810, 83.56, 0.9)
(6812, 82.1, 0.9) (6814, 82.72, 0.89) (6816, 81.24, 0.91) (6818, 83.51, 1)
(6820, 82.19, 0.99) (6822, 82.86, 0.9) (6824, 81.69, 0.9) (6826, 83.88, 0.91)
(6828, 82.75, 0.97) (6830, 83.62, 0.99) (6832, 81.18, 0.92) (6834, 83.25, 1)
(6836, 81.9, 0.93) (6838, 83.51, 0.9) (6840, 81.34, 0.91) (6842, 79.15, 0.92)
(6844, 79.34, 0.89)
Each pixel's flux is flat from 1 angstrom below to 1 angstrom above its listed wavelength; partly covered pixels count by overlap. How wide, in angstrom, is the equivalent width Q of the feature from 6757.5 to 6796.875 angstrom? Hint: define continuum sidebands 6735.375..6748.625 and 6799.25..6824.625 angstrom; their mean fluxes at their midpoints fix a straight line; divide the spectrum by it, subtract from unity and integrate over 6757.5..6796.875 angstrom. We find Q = -0.01 angstrom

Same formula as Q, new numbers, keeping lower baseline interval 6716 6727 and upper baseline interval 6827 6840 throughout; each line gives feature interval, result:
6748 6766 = -0.32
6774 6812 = -0.15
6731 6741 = -0.16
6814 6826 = 0.01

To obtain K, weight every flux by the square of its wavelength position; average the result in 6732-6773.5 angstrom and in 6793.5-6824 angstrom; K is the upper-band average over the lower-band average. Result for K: 1.01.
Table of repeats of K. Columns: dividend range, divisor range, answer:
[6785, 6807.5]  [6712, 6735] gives 1.02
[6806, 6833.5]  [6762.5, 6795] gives 1.01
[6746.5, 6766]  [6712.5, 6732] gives 1.02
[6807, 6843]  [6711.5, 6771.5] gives 1.02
